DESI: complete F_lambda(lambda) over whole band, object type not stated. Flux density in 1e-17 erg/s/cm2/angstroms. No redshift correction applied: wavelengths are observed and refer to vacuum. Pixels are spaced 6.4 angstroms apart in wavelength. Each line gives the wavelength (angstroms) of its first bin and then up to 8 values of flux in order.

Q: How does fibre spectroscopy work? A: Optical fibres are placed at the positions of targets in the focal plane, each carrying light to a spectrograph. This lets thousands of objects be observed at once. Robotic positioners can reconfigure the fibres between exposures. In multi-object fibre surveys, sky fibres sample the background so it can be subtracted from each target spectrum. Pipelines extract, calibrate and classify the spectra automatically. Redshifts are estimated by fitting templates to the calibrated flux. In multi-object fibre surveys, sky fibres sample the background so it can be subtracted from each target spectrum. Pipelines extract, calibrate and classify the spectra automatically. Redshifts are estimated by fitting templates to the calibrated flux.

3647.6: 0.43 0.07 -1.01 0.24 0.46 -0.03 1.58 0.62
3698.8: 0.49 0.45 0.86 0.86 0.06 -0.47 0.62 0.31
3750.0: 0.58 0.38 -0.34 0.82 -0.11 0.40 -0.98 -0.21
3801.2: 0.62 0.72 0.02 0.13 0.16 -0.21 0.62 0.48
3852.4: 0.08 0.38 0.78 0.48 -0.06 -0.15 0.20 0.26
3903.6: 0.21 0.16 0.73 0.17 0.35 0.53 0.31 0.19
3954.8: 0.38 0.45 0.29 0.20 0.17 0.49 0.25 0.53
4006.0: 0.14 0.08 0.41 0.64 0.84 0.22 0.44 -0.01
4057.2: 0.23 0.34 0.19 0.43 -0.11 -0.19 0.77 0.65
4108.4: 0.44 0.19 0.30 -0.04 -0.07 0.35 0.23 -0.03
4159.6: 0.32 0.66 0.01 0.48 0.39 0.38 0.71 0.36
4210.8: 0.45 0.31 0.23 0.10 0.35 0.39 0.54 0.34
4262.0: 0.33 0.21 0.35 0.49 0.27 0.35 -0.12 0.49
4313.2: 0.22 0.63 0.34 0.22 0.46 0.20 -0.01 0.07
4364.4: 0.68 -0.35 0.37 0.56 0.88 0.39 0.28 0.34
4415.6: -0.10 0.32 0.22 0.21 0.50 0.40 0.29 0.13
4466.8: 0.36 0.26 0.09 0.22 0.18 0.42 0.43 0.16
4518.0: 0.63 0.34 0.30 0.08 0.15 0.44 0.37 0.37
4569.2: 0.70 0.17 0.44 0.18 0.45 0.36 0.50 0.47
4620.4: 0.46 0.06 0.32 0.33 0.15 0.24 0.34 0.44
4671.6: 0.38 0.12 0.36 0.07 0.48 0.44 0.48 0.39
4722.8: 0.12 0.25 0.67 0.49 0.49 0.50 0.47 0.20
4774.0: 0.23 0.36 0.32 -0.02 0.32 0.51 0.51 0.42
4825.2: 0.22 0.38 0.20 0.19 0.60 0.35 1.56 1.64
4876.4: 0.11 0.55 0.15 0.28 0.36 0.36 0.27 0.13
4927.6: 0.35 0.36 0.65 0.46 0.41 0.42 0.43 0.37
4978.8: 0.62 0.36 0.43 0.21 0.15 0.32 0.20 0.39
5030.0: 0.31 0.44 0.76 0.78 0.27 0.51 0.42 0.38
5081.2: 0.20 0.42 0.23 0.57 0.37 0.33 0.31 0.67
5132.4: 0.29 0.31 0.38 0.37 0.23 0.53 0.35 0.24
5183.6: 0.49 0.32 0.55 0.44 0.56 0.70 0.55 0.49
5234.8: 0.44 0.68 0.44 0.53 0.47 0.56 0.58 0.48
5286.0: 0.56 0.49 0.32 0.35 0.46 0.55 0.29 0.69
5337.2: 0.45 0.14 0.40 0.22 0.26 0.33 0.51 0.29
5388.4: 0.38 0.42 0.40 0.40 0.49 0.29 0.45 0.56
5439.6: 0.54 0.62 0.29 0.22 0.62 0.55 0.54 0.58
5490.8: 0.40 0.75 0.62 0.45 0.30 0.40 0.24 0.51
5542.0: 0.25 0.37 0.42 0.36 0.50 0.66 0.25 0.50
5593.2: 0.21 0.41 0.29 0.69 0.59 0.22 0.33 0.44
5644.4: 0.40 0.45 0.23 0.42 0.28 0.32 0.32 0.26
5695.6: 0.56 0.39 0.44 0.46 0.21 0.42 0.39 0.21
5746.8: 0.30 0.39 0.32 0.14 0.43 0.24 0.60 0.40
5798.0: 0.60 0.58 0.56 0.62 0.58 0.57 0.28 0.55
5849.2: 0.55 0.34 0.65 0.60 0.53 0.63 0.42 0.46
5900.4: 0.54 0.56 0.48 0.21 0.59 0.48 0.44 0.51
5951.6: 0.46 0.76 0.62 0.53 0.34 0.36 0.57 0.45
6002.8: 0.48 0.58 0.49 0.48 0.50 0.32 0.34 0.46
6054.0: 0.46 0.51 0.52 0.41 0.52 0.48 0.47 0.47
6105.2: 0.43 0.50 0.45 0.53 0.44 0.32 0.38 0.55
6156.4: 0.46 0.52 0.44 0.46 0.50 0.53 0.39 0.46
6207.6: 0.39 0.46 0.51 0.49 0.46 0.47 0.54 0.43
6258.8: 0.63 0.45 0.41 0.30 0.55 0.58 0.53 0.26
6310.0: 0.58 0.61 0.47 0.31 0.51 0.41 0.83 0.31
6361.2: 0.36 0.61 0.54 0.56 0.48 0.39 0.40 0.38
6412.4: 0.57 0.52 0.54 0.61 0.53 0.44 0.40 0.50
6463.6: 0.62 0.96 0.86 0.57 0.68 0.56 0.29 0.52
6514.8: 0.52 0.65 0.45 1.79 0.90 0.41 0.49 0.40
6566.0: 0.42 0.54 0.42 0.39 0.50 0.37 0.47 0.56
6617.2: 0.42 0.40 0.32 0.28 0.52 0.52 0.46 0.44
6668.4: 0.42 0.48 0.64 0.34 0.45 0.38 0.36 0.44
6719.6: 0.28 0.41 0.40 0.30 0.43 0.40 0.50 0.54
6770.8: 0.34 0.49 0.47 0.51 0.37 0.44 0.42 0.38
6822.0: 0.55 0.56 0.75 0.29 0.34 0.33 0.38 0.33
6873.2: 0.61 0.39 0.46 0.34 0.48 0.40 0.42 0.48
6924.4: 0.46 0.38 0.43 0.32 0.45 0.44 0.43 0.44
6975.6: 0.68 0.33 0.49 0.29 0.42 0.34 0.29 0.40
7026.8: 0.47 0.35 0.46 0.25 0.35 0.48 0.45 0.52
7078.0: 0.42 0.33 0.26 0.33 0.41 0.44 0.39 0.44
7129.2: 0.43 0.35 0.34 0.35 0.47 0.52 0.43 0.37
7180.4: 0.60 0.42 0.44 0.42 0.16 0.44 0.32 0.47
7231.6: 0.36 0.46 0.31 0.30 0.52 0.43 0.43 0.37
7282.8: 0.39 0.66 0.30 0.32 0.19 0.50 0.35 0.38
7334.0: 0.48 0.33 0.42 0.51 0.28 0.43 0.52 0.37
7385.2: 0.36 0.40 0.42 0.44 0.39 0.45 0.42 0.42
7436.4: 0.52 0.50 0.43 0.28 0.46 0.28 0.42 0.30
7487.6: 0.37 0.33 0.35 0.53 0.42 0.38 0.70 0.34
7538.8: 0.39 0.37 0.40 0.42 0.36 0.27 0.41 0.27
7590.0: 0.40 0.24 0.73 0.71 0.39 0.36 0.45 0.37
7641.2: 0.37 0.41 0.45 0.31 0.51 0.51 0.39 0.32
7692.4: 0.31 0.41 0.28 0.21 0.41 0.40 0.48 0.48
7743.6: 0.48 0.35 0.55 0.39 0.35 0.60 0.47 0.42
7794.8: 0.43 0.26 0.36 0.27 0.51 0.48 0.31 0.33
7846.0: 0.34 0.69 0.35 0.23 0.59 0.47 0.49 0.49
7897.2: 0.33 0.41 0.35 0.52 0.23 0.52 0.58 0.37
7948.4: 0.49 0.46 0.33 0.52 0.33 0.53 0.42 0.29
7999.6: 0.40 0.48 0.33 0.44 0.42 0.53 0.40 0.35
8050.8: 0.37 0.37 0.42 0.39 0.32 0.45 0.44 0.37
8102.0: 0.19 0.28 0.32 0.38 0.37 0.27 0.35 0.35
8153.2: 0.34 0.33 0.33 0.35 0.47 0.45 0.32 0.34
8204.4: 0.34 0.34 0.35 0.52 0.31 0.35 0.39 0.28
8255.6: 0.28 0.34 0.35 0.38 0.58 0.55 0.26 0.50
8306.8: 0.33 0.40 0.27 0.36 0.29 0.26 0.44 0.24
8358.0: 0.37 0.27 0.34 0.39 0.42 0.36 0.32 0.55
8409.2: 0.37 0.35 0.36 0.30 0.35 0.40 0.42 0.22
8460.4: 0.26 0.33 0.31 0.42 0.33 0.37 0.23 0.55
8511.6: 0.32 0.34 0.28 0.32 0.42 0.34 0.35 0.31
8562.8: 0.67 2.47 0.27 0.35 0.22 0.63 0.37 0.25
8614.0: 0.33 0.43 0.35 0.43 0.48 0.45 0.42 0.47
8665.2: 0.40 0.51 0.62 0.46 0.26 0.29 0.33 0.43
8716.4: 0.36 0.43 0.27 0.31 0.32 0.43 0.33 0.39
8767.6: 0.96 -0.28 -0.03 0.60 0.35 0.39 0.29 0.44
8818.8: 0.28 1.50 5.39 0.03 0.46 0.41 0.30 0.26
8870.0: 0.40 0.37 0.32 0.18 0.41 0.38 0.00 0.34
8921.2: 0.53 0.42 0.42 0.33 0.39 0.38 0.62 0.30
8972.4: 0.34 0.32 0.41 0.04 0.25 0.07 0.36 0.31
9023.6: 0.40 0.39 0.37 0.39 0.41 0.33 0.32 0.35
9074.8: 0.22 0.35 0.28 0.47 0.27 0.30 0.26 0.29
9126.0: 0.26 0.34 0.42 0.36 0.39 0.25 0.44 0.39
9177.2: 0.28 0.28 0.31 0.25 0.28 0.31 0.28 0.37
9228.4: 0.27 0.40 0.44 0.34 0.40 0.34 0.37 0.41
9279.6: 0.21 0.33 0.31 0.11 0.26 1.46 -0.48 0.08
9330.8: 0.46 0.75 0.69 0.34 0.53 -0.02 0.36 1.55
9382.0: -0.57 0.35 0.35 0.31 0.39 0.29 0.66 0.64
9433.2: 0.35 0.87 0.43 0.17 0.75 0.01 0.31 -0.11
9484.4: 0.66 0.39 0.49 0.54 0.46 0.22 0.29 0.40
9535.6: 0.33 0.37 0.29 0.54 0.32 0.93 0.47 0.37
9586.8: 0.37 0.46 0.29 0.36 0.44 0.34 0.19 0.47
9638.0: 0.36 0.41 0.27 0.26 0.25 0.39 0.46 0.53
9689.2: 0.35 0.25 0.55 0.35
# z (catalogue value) 0.31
